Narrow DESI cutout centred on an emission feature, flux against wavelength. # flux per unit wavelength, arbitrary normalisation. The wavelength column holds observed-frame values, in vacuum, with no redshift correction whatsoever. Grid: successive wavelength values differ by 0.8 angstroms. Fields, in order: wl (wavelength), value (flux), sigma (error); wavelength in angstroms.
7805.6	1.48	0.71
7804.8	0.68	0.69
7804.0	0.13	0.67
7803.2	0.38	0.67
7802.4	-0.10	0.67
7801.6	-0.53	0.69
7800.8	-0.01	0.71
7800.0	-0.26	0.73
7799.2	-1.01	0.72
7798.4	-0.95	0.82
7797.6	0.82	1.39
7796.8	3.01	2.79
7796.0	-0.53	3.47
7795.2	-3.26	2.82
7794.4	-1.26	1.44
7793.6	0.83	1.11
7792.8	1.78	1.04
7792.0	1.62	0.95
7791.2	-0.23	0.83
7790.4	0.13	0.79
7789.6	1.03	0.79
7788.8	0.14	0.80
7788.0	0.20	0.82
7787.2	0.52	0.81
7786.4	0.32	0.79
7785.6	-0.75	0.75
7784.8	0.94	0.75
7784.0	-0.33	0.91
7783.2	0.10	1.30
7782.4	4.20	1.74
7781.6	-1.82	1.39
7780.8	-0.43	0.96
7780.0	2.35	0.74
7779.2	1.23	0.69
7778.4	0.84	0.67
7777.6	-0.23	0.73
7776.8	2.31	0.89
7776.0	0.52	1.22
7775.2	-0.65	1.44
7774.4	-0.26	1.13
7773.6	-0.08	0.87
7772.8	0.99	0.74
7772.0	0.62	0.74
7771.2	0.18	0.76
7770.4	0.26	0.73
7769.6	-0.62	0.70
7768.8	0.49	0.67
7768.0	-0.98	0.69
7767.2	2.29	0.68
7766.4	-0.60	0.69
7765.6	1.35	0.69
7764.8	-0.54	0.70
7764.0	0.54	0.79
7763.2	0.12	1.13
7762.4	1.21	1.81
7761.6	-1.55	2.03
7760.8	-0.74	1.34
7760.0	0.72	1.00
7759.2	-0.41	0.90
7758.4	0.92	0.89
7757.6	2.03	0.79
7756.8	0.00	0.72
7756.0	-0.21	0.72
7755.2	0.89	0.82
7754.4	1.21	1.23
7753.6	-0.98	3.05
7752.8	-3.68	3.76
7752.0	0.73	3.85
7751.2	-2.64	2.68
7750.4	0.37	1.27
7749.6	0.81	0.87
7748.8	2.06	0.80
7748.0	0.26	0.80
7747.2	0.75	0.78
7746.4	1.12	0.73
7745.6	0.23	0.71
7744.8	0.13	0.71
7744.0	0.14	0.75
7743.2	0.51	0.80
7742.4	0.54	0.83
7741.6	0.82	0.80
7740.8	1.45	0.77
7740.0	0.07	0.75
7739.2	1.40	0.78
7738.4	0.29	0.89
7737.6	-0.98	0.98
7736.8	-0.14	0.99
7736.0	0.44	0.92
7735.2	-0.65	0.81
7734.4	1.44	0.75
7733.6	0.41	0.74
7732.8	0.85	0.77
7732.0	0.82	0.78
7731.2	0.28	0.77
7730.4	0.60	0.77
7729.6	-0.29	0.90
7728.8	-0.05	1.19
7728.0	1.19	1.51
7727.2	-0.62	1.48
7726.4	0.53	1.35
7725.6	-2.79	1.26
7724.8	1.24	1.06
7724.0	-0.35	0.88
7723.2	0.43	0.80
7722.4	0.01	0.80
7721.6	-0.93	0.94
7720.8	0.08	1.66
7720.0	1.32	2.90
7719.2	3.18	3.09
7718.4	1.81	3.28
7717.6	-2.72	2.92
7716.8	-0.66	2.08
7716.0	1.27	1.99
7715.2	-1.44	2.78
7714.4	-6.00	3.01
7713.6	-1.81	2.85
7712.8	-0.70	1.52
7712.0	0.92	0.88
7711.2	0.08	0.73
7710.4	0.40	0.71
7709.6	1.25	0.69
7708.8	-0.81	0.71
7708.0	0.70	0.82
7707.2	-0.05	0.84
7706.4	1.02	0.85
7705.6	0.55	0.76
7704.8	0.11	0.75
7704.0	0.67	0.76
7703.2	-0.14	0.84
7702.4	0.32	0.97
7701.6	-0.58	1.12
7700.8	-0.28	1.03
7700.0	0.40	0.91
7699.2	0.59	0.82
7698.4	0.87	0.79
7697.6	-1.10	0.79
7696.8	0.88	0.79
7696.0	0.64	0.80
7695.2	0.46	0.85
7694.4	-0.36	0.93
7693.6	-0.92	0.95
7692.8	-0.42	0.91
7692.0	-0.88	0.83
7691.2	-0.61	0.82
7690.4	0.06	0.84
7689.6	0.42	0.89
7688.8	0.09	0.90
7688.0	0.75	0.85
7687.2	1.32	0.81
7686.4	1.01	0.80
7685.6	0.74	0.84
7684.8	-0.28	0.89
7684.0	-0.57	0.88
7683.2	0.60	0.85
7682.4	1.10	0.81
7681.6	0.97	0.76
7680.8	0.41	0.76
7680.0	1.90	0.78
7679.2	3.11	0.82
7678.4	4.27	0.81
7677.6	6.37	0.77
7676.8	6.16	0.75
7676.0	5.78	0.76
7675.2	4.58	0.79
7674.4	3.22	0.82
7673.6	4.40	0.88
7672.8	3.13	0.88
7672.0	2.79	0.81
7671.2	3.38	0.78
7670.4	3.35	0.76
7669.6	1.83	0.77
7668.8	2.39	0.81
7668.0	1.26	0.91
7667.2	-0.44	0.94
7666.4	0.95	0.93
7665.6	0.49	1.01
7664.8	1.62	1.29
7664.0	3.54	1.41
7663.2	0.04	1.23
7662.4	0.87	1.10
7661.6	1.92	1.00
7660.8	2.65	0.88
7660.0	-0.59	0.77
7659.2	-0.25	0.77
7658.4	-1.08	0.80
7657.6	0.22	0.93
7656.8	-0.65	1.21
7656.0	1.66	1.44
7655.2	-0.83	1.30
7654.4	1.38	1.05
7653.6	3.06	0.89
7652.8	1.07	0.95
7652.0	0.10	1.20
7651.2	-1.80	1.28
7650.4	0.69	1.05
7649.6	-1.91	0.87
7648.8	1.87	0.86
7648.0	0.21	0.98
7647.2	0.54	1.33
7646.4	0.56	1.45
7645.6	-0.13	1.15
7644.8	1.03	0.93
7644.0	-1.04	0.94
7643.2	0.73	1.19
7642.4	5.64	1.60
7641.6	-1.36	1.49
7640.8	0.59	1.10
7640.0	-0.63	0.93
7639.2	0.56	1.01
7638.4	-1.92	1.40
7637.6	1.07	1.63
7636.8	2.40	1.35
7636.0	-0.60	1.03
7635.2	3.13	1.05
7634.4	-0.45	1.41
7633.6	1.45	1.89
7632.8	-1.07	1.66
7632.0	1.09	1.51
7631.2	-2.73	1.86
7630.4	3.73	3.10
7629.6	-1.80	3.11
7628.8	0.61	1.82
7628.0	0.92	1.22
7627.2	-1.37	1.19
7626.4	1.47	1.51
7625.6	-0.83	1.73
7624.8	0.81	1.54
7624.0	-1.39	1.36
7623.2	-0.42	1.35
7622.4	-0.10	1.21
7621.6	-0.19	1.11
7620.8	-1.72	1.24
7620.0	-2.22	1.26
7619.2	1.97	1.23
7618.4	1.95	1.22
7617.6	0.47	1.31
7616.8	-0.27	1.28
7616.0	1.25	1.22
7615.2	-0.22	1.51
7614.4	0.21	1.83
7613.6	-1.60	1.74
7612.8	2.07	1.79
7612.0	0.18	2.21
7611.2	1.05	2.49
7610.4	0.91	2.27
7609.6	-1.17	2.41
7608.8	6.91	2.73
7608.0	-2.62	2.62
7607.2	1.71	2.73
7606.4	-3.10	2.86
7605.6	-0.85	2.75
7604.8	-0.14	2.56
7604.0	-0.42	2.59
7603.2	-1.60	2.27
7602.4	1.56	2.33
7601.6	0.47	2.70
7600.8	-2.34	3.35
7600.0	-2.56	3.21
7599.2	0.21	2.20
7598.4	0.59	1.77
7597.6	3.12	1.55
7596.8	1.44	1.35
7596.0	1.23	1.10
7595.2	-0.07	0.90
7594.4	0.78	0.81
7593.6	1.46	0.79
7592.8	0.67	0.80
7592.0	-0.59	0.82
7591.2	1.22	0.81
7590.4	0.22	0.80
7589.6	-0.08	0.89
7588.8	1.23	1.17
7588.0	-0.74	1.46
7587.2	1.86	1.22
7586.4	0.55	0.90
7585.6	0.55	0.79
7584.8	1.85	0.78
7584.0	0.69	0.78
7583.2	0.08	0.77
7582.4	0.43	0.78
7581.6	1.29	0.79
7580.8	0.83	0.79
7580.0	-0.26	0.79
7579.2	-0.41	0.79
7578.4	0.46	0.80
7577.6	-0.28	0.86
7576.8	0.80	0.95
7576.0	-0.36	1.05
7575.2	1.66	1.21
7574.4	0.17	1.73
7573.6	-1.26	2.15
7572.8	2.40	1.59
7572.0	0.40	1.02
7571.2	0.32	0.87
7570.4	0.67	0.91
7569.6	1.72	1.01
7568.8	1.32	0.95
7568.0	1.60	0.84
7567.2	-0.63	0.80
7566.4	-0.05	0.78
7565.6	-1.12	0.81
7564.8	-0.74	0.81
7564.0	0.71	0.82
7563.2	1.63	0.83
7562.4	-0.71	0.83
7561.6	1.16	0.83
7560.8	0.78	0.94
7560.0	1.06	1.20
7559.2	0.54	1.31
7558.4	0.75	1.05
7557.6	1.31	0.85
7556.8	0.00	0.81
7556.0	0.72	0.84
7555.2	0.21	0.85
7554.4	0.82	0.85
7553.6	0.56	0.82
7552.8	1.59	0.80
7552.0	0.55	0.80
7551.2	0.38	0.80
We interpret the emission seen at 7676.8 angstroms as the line [O II]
